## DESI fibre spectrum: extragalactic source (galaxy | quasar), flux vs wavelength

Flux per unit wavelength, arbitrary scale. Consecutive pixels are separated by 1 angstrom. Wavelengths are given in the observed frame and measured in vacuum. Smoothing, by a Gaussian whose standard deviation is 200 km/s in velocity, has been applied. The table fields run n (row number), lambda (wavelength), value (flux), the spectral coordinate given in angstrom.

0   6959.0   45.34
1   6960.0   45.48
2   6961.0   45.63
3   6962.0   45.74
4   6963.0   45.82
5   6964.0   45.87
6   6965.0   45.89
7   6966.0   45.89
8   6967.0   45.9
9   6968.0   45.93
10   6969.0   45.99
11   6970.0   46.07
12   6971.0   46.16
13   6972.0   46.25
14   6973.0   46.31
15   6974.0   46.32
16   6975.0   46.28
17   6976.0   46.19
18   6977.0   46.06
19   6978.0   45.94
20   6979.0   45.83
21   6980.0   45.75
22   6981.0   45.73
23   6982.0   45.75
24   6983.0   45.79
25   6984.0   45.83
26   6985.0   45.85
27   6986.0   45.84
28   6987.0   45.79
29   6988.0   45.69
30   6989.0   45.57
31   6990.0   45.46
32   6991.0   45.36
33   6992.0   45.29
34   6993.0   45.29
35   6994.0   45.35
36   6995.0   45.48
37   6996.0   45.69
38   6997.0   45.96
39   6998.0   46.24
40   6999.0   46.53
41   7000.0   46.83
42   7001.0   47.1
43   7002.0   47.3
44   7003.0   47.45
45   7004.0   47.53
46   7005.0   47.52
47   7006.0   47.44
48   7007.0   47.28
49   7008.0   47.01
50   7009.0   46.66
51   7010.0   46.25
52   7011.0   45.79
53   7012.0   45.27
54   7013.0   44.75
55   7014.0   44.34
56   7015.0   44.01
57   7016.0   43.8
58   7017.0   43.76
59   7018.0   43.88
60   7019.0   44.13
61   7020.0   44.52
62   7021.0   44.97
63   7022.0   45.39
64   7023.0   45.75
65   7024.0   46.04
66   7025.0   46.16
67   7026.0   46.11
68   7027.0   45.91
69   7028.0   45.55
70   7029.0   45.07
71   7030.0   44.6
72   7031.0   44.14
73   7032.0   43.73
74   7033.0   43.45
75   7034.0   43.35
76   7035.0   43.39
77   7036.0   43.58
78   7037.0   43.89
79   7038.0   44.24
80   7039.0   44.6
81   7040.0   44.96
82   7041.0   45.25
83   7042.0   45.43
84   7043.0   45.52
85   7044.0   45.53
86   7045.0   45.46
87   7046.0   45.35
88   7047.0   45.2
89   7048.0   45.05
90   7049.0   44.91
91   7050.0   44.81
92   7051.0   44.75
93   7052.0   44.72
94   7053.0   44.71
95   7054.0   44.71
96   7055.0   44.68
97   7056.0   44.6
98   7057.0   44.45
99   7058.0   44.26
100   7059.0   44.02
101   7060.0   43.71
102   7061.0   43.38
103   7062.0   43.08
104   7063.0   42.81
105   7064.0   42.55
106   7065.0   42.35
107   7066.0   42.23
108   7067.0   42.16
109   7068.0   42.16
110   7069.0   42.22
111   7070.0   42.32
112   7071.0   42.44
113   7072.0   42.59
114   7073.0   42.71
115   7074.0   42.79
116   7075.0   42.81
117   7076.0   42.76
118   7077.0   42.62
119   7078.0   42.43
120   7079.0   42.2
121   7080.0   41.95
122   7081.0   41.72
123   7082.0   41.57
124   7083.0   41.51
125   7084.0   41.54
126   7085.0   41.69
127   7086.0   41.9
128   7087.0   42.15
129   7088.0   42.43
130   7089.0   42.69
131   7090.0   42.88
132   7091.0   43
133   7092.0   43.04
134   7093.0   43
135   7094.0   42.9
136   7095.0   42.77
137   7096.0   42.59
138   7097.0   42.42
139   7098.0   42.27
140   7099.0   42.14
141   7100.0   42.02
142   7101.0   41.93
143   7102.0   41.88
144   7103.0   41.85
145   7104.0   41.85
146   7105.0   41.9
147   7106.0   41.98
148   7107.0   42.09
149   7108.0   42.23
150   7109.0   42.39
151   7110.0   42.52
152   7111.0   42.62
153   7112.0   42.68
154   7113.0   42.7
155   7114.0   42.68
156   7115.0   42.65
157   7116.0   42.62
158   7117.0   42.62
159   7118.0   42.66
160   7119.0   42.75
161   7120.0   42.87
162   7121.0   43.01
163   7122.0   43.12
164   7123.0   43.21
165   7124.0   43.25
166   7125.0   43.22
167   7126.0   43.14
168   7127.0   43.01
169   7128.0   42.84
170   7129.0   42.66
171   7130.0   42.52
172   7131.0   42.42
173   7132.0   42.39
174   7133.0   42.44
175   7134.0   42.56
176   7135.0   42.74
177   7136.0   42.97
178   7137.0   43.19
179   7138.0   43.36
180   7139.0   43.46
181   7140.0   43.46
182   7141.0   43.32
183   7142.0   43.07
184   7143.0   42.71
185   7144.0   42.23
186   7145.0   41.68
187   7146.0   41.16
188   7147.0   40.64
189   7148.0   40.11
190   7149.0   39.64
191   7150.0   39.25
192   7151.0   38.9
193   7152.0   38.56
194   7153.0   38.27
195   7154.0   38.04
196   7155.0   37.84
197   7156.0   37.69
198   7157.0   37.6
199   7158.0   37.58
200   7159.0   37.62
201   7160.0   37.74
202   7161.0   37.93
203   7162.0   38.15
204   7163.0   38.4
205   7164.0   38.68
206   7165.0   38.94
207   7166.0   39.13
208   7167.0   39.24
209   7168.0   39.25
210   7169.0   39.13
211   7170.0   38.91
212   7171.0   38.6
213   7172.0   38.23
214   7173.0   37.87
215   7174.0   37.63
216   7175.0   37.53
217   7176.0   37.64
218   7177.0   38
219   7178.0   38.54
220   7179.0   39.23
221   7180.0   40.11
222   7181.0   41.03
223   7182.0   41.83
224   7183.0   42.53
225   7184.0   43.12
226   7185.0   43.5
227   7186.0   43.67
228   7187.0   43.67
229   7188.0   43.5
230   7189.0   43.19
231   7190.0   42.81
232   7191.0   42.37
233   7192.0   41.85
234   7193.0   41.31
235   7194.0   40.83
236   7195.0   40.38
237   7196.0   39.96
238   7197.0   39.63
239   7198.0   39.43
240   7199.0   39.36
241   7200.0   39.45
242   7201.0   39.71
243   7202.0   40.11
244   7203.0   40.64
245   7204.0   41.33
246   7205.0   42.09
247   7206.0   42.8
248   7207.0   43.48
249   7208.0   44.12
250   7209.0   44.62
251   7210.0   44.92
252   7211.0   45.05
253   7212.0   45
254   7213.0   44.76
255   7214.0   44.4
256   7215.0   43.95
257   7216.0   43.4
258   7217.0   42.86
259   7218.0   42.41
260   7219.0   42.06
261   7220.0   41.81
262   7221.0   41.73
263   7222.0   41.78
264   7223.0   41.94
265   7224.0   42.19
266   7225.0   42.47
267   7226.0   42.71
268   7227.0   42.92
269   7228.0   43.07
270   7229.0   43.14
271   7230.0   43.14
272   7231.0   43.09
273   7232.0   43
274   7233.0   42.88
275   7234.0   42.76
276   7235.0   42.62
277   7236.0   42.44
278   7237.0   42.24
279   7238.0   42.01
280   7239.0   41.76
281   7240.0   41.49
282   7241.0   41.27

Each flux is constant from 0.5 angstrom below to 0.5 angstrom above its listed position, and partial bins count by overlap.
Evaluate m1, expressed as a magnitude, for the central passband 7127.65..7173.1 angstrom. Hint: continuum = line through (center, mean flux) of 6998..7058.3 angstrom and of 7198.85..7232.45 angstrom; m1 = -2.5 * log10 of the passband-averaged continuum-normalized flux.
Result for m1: 0.08 mag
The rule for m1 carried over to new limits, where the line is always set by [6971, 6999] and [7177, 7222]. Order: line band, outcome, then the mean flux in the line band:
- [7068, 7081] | 0.045 mag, 42.4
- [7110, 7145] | 0.012 mag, 42.8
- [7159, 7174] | 0.110 mag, 38.5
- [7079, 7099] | 0.042 mag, 42.3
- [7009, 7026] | 0.006 mag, 45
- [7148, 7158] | 0.118 mag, 38.5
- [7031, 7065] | 0.009 mag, 44.3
